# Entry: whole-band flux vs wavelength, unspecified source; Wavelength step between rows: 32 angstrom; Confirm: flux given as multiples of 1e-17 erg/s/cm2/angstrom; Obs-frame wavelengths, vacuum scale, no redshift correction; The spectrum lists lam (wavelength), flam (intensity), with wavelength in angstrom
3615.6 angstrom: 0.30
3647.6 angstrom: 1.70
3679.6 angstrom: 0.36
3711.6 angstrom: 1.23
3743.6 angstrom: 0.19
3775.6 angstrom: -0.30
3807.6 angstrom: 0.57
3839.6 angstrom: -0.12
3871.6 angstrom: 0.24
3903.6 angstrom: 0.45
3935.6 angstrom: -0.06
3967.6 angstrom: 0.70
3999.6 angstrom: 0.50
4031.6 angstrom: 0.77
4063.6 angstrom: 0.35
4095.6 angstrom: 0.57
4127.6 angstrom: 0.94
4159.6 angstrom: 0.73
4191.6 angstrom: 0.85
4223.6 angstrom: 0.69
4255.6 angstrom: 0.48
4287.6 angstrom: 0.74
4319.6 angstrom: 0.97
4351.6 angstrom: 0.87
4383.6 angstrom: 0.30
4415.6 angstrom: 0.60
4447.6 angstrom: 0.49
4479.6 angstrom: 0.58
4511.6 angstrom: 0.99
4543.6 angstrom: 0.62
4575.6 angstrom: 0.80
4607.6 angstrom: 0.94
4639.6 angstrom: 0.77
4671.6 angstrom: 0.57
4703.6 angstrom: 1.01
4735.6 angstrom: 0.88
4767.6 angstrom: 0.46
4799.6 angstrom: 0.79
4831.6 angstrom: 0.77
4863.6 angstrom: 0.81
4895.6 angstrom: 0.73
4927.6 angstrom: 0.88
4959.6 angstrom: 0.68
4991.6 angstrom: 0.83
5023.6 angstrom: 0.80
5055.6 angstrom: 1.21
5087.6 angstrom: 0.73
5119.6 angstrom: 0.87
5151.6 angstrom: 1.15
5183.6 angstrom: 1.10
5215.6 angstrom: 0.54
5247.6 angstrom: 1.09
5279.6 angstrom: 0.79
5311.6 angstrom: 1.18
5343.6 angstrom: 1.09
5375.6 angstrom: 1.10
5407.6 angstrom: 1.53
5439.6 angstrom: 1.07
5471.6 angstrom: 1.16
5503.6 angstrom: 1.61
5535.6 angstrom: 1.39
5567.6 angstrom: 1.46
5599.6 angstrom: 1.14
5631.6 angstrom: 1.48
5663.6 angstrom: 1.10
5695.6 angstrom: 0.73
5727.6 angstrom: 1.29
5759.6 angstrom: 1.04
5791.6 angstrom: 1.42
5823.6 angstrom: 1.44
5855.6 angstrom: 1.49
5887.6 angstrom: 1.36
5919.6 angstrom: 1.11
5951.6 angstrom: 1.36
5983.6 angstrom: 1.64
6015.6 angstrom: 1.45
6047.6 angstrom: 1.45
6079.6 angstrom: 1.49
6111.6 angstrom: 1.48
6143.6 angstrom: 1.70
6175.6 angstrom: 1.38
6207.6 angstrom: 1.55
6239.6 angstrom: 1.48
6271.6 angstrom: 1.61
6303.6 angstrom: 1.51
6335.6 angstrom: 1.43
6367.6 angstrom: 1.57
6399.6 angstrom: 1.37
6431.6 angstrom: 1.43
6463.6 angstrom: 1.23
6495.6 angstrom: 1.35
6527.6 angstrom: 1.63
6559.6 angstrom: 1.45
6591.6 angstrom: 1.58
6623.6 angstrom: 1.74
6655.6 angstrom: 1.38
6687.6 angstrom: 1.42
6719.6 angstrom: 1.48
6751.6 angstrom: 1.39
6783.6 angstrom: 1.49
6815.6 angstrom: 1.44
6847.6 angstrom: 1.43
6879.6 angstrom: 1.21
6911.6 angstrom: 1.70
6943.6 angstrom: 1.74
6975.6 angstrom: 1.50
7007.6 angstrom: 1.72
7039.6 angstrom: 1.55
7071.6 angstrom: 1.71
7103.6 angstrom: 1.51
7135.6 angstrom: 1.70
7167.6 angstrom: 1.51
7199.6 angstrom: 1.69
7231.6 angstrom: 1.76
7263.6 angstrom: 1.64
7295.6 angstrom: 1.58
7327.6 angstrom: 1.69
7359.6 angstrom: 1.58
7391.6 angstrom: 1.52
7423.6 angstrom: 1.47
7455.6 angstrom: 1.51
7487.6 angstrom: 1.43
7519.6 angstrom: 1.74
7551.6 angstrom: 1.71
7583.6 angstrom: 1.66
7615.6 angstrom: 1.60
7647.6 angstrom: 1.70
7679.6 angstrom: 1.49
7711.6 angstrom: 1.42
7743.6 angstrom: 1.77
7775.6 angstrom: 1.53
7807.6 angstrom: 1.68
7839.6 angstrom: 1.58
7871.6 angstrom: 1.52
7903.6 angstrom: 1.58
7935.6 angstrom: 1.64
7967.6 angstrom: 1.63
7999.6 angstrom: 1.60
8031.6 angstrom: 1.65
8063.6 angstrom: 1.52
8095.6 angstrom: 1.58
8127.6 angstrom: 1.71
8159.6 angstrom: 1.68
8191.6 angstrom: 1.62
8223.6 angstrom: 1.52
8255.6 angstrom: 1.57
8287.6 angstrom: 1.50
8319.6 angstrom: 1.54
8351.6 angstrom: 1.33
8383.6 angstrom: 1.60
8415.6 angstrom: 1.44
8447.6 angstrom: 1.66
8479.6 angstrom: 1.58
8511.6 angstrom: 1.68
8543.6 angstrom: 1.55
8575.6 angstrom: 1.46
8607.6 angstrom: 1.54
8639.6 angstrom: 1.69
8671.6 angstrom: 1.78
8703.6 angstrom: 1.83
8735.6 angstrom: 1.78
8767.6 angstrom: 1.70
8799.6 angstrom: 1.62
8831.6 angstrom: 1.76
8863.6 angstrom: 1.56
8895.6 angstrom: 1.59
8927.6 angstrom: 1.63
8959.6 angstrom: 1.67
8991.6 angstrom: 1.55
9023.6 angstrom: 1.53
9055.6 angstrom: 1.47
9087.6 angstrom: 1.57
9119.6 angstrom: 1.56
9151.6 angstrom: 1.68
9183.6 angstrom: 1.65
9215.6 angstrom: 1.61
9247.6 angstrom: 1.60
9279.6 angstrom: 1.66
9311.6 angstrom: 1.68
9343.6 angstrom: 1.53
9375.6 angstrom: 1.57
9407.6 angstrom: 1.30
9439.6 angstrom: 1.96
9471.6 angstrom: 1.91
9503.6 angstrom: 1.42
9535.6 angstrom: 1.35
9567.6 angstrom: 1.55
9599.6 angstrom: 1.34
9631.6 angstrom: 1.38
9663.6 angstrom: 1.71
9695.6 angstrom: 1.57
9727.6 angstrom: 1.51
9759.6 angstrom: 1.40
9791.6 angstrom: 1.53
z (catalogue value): 0.326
